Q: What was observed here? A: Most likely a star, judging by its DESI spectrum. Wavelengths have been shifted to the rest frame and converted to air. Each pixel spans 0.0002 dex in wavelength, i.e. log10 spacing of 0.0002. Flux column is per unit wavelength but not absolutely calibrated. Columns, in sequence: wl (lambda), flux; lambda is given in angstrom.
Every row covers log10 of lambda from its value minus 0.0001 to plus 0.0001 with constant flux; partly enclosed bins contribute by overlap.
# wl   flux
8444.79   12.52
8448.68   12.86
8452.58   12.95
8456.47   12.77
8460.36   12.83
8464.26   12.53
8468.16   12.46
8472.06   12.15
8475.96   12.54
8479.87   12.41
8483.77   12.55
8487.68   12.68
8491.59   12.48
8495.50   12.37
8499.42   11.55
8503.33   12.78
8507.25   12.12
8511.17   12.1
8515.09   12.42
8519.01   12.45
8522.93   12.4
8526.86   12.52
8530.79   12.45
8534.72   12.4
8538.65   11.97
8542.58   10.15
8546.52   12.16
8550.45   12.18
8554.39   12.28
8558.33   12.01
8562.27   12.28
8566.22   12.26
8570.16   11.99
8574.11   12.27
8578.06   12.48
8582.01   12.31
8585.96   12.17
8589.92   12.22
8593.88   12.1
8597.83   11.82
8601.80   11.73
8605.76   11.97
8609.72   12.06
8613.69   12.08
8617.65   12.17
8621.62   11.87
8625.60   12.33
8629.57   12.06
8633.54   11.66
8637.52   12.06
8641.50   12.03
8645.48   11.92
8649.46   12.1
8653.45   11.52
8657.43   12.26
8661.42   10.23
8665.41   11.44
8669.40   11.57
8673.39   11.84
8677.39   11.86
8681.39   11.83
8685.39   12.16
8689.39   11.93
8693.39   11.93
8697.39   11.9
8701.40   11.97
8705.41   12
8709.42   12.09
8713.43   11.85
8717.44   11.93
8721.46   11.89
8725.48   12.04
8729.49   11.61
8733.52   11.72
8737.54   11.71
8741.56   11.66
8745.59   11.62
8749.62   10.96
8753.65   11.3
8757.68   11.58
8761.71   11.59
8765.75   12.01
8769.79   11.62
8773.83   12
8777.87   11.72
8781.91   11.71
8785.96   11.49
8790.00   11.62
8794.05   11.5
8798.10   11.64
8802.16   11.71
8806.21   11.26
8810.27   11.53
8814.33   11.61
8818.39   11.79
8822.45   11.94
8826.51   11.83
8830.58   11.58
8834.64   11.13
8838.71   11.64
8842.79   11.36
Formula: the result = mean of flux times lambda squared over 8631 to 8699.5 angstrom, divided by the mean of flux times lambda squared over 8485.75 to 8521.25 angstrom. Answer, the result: 0.99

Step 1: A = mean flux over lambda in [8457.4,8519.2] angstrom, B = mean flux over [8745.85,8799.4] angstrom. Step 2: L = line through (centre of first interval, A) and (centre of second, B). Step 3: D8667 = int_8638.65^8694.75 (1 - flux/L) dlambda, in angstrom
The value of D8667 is 0.6 angstrom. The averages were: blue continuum 12.4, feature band 11.8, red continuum 11.6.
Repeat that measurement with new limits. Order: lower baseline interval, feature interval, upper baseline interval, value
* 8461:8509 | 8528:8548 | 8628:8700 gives 0.6 angstrom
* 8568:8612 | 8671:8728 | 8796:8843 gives -0.4 angstrom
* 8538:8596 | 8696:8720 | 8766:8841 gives -0.3 angstrom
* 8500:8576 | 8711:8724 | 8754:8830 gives -0.1 angstrom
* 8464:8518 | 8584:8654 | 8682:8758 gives 0.2 angstrom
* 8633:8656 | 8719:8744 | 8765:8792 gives 0.0 angstrom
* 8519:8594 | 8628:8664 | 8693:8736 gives 0.8 angstrom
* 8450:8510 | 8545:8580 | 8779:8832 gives 0.1 angstrom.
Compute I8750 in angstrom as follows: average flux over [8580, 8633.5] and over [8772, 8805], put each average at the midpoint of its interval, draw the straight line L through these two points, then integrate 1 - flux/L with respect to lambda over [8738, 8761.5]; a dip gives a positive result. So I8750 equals 0.6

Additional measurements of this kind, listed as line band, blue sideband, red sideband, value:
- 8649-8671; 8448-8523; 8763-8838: 1.0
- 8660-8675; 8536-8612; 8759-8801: 0.7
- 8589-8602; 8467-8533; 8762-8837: 0.2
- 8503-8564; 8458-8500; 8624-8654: 0.7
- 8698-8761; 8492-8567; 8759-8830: 0.3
